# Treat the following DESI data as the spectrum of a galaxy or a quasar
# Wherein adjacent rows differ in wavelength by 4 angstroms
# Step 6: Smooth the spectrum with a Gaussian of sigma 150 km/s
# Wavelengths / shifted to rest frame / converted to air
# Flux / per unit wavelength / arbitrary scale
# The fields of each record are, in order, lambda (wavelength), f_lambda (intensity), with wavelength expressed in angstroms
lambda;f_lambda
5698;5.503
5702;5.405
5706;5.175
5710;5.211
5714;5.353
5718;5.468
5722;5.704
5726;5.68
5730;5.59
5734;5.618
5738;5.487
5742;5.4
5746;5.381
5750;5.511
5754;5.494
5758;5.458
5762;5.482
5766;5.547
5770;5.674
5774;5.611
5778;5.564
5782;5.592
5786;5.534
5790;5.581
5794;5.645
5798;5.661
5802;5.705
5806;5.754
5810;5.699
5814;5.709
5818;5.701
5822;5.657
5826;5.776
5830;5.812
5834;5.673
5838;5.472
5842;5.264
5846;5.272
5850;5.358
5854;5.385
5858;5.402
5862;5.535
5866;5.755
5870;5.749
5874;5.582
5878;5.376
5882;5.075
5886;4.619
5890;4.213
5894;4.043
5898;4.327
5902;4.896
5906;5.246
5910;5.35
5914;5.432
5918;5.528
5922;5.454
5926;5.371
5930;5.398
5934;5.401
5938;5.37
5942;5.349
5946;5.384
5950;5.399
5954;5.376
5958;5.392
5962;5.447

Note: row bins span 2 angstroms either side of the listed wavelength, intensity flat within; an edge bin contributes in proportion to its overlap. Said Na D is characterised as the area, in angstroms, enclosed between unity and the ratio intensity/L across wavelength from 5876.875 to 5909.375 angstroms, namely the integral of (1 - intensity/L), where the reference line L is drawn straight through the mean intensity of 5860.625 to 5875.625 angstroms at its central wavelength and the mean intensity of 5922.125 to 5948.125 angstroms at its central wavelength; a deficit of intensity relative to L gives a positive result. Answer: 4.8 angstroms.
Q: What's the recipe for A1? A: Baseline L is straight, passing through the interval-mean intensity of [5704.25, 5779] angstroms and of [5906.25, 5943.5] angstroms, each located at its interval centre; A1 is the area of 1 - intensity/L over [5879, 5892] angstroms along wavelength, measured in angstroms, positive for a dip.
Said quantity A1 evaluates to 1.74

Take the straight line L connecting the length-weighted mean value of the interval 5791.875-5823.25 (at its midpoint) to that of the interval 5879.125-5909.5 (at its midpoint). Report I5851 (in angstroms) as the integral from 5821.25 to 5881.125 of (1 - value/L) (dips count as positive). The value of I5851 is -3.99 angstroms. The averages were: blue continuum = 5.69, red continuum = 4.69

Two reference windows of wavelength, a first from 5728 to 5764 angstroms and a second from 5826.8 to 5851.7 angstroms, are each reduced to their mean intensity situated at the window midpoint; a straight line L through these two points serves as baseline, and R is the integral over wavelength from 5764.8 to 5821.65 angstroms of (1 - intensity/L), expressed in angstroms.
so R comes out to -1.6 angstroms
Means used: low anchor 5.49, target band 5.64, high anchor 5.49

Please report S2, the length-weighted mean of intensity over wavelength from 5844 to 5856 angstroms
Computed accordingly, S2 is 5.34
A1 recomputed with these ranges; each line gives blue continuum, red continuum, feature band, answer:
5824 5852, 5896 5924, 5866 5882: -0.5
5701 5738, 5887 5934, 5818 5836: -1.7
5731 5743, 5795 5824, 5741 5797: 0.6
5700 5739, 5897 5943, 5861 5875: -0.9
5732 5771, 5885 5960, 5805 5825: -1.3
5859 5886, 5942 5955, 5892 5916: 2.4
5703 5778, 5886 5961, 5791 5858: -3.2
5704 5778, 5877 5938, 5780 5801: -1.0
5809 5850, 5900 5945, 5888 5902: 2.9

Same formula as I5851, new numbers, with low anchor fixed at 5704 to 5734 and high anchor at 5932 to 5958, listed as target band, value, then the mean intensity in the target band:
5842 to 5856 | 0.2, 5.33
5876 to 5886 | 0.6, 5.1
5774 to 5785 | -0.3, 5.58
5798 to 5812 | -0.7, 5.71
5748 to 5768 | -0.2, 5.5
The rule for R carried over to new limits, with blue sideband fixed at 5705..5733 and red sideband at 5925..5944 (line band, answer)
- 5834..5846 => 0.03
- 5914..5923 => -0.16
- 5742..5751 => 0.05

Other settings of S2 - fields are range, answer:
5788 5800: 5.63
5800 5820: 5.71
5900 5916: 5.23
